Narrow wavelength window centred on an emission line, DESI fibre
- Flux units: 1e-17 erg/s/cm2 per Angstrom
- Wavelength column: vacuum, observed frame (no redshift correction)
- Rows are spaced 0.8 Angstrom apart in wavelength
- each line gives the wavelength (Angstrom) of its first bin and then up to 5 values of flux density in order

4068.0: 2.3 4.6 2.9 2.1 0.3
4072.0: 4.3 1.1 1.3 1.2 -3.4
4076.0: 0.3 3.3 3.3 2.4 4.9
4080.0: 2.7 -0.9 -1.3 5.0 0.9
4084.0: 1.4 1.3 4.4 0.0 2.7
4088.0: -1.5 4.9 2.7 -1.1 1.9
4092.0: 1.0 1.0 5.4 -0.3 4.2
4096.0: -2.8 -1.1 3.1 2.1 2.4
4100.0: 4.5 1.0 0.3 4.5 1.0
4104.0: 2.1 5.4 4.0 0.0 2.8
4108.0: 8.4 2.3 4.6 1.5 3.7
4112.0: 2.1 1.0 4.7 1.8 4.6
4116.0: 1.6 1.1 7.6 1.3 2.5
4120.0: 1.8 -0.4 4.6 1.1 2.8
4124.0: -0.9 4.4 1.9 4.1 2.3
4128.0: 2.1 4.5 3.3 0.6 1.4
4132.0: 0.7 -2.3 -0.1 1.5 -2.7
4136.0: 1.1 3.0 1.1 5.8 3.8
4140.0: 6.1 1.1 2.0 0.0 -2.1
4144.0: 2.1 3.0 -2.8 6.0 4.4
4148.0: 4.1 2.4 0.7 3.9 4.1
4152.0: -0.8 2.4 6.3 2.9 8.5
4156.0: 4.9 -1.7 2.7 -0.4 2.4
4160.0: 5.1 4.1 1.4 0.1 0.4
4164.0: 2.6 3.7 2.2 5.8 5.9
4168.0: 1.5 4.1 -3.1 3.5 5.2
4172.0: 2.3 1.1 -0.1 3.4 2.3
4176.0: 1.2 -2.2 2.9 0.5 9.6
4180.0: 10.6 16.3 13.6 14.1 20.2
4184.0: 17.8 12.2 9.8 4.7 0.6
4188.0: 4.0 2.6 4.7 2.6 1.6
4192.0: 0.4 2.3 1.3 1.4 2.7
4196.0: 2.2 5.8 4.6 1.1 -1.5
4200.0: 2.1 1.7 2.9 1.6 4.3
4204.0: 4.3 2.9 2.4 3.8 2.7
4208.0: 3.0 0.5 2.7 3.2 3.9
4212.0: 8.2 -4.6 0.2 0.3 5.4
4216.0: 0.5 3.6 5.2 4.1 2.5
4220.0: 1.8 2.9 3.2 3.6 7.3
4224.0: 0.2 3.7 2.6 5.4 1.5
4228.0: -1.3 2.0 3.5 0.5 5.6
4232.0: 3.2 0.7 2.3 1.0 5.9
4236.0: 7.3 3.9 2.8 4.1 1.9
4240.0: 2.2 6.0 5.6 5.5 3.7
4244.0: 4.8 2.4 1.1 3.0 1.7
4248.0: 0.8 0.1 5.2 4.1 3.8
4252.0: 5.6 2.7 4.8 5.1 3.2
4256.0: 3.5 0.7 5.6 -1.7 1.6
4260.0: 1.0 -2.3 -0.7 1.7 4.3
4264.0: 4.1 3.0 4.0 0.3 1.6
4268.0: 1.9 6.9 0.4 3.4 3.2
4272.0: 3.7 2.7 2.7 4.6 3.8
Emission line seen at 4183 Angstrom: [O II]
